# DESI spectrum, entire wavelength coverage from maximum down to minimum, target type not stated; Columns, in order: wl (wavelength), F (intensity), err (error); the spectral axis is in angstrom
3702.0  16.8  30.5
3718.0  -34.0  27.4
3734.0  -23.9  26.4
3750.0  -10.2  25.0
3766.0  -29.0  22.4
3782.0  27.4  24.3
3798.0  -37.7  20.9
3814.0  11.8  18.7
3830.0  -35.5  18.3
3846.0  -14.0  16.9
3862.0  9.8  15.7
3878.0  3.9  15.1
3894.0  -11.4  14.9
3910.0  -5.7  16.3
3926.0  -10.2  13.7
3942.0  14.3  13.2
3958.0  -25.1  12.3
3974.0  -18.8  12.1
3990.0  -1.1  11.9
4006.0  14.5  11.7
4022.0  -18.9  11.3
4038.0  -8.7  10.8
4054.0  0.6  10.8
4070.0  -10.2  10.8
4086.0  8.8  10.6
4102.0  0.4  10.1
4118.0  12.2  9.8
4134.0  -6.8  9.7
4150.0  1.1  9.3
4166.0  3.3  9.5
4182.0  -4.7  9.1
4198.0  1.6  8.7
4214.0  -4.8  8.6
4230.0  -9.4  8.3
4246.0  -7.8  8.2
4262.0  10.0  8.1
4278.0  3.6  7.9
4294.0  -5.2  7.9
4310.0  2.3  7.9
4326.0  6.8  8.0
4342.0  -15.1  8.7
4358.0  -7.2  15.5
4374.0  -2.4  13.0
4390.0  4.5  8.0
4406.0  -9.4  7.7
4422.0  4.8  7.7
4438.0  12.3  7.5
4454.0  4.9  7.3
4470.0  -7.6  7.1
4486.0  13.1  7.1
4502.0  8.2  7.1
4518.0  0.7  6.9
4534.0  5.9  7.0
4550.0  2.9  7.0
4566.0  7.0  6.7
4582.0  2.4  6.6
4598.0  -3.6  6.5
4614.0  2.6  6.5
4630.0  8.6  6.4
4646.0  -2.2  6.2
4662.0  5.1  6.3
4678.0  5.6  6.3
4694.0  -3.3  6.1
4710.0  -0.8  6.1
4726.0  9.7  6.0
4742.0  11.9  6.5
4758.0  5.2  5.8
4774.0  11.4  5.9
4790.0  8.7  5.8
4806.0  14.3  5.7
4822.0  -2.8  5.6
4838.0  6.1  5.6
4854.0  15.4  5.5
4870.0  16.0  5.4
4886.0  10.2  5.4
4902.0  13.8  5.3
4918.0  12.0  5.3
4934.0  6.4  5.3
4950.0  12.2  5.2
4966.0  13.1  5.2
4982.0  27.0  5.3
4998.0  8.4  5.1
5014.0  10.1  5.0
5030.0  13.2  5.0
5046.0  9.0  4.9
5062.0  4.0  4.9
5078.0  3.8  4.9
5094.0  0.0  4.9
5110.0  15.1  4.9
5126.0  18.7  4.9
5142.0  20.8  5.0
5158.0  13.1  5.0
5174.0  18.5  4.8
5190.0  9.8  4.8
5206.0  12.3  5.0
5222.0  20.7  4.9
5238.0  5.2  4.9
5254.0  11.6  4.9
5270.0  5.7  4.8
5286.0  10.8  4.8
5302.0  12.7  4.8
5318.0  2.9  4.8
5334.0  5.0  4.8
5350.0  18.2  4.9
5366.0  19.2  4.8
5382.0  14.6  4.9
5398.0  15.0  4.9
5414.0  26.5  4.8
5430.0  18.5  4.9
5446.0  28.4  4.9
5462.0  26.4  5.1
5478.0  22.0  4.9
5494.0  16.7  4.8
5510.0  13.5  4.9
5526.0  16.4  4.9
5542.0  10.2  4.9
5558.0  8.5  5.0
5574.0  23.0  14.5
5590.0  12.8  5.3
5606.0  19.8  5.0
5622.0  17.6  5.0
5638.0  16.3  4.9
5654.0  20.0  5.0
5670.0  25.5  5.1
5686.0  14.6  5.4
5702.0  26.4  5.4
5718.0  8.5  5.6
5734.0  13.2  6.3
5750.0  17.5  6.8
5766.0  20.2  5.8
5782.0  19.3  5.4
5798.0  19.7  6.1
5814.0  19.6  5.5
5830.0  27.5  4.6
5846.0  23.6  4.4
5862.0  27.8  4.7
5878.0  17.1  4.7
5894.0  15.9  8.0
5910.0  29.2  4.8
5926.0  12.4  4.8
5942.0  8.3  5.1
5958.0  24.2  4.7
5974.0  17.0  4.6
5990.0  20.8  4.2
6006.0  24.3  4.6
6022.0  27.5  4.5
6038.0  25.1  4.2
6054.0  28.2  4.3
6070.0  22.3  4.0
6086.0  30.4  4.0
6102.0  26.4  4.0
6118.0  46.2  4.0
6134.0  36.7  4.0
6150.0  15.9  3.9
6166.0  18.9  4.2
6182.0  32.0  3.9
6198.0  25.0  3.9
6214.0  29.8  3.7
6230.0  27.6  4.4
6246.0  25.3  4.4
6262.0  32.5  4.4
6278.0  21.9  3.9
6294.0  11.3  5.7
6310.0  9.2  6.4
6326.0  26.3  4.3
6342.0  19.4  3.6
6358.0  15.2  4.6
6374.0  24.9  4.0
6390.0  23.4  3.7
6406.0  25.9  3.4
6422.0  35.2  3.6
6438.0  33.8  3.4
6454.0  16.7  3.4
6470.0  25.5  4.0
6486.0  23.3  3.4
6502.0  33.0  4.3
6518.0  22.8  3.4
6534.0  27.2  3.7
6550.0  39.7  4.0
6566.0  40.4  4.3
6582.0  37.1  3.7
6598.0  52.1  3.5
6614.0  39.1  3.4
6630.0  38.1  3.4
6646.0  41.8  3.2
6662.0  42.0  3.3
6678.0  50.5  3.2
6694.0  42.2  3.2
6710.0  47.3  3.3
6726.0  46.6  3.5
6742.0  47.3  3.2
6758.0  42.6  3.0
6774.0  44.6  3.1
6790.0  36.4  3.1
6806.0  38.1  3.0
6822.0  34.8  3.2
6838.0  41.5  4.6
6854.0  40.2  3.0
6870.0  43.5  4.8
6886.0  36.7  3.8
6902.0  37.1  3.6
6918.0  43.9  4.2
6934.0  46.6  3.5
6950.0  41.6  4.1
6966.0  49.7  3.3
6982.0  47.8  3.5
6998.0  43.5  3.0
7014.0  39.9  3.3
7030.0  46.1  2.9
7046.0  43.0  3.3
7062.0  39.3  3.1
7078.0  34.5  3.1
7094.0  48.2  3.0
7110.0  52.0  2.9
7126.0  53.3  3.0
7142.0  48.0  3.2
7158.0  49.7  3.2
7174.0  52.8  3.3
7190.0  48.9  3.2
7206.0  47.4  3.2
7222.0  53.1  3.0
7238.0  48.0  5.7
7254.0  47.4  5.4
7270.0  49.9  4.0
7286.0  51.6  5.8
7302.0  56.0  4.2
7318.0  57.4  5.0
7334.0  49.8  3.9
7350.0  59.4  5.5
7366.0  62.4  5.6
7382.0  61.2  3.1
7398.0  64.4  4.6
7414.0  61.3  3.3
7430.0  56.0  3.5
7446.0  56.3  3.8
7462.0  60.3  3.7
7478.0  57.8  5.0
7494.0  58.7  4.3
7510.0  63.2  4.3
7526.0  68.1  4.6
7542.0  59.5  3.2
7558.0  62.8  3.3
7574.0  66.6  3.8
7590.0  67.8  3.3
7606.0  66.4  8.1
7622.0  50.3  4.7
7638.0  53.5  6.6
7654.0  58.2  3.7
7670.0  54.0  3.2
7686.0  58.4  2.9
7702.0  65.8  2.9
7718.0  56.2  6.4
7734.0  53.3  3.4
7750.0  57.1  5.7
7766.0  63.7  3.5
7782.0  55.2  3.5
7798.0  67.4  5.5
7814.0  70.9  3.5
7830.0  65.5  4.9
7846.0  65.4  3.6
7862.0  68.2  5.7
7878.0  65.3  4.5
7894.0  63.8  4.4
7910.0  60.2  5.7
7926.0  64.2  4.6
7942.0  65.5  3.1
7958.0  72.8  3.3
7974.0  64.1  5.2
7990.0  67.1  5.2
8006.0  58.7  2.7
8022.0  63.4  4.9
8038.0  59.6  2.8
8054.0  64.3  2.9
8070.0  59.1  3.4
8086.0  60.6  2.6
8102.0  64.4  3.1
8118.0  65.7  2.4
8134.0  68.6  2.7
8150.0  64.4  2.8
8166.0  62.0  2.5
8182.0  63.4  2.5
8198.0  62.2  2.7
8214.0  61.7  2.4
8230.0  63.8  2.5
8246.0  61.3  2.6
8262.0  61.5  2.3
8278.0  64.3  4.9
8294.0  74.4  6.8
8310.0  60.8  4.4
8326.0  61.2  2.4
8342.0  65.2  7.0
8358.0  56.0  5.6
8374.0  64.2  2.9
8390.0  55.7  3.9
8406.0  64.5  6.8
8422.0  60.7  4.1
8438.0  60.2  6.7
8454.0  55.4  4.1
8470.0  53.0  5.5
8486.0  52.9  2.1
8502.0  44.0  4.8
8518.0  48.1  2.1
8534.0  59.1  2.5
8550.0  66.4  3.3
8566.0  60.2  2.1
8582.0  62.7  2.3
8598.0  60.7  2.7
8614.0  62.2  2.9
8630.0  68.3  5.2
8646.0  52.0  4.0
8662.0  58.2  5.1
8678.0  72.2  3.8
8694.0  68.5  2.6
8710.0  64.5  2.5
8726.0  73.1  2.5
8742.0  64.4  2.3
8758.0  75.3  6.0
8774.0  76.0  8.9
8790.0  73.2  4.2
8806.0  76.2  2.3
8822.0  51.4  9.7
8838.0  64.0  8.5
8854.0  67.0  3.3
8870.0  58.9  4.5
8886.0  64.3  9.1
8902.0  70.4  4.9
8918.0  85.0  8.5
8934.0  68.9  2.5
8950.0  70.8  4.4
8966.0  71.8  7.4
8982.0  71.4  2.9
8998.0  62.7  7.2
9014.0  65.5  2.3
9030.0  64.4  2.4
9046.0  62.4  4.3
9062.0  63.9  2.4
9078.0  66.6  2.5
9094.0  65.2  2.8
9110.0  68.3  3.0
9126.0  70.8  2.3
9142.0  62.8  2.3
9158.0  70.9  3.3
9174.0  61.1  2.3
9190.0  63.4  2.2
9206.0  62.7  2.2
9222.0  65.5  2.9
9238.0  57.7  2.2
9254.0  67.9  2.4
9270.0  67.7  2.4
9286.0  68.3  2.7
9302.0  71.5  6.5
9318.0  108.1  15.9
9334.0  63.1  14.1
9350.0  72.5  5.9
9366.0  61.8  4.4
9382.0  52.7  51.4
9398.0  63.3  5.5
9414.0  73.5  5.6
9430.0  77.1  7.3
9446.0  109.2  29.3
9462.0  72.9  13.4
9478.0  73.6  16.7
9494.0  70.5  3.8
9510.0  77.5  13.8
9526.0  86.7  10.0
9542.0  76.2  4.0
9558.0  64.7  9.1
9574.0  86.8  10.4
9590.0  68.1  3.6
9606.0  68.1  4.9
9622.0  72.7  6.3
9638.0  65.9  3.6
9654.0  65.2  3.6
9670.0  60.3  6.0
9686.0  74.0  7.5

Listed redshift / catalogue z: 0.64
